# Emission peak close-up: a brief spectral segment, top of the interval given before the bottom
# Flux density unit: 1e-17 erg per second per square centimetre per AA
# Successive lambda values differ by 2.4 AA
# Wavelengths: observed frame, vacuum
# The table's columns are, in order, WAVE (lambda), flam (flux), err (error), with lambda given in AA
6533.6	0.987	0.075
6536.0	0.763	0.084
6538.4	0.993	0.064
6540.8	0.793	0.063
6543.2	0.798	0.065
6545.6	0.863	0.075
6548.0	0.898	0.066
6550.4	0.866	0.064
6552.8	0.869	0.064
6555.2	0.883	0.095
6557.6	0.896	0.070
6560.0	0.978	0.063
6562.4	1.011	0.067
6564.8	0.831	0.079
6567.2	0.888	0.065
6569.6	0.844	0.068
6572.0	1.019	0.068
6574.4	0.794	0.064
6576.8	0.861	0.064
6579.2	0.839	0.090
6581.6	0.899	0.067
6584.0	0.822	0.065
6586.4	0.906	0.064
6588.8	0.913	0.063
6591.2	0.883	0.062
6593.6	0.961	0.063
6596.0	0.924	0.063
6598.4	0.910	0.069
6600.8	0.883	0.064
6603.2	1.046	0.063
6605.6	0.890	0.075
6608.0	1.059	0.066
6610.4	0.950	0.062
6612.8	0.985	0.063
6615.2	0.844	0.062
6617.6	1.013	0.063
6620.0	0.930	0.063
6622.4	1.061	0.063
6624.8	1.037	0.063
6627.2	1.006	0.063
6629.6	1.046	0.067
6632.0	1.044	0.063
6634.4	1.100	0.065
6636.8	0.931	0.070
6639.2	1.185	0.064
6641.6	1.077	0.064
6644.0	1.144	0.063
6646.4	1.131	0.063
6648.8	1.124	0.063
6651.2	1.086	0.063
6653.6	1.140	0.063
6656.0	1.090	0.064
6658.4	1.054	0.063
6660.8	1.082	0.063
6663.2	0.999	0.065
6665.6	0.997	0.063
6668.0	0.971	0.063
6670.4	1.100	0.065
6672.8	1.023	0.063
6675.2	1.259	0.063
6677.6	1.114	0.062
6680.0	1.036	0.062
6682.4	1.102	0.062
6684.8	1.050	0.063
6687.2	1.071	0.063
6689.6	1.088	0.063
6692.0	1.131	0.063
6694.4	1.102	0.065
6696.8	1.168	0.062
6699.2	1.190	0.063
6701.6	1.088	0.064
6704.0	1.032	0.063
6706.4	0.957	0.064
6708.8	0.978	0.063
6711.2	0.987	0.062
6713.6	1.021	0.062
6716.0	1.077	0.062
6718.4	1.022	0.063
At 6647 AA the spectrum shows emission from C III] 1909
